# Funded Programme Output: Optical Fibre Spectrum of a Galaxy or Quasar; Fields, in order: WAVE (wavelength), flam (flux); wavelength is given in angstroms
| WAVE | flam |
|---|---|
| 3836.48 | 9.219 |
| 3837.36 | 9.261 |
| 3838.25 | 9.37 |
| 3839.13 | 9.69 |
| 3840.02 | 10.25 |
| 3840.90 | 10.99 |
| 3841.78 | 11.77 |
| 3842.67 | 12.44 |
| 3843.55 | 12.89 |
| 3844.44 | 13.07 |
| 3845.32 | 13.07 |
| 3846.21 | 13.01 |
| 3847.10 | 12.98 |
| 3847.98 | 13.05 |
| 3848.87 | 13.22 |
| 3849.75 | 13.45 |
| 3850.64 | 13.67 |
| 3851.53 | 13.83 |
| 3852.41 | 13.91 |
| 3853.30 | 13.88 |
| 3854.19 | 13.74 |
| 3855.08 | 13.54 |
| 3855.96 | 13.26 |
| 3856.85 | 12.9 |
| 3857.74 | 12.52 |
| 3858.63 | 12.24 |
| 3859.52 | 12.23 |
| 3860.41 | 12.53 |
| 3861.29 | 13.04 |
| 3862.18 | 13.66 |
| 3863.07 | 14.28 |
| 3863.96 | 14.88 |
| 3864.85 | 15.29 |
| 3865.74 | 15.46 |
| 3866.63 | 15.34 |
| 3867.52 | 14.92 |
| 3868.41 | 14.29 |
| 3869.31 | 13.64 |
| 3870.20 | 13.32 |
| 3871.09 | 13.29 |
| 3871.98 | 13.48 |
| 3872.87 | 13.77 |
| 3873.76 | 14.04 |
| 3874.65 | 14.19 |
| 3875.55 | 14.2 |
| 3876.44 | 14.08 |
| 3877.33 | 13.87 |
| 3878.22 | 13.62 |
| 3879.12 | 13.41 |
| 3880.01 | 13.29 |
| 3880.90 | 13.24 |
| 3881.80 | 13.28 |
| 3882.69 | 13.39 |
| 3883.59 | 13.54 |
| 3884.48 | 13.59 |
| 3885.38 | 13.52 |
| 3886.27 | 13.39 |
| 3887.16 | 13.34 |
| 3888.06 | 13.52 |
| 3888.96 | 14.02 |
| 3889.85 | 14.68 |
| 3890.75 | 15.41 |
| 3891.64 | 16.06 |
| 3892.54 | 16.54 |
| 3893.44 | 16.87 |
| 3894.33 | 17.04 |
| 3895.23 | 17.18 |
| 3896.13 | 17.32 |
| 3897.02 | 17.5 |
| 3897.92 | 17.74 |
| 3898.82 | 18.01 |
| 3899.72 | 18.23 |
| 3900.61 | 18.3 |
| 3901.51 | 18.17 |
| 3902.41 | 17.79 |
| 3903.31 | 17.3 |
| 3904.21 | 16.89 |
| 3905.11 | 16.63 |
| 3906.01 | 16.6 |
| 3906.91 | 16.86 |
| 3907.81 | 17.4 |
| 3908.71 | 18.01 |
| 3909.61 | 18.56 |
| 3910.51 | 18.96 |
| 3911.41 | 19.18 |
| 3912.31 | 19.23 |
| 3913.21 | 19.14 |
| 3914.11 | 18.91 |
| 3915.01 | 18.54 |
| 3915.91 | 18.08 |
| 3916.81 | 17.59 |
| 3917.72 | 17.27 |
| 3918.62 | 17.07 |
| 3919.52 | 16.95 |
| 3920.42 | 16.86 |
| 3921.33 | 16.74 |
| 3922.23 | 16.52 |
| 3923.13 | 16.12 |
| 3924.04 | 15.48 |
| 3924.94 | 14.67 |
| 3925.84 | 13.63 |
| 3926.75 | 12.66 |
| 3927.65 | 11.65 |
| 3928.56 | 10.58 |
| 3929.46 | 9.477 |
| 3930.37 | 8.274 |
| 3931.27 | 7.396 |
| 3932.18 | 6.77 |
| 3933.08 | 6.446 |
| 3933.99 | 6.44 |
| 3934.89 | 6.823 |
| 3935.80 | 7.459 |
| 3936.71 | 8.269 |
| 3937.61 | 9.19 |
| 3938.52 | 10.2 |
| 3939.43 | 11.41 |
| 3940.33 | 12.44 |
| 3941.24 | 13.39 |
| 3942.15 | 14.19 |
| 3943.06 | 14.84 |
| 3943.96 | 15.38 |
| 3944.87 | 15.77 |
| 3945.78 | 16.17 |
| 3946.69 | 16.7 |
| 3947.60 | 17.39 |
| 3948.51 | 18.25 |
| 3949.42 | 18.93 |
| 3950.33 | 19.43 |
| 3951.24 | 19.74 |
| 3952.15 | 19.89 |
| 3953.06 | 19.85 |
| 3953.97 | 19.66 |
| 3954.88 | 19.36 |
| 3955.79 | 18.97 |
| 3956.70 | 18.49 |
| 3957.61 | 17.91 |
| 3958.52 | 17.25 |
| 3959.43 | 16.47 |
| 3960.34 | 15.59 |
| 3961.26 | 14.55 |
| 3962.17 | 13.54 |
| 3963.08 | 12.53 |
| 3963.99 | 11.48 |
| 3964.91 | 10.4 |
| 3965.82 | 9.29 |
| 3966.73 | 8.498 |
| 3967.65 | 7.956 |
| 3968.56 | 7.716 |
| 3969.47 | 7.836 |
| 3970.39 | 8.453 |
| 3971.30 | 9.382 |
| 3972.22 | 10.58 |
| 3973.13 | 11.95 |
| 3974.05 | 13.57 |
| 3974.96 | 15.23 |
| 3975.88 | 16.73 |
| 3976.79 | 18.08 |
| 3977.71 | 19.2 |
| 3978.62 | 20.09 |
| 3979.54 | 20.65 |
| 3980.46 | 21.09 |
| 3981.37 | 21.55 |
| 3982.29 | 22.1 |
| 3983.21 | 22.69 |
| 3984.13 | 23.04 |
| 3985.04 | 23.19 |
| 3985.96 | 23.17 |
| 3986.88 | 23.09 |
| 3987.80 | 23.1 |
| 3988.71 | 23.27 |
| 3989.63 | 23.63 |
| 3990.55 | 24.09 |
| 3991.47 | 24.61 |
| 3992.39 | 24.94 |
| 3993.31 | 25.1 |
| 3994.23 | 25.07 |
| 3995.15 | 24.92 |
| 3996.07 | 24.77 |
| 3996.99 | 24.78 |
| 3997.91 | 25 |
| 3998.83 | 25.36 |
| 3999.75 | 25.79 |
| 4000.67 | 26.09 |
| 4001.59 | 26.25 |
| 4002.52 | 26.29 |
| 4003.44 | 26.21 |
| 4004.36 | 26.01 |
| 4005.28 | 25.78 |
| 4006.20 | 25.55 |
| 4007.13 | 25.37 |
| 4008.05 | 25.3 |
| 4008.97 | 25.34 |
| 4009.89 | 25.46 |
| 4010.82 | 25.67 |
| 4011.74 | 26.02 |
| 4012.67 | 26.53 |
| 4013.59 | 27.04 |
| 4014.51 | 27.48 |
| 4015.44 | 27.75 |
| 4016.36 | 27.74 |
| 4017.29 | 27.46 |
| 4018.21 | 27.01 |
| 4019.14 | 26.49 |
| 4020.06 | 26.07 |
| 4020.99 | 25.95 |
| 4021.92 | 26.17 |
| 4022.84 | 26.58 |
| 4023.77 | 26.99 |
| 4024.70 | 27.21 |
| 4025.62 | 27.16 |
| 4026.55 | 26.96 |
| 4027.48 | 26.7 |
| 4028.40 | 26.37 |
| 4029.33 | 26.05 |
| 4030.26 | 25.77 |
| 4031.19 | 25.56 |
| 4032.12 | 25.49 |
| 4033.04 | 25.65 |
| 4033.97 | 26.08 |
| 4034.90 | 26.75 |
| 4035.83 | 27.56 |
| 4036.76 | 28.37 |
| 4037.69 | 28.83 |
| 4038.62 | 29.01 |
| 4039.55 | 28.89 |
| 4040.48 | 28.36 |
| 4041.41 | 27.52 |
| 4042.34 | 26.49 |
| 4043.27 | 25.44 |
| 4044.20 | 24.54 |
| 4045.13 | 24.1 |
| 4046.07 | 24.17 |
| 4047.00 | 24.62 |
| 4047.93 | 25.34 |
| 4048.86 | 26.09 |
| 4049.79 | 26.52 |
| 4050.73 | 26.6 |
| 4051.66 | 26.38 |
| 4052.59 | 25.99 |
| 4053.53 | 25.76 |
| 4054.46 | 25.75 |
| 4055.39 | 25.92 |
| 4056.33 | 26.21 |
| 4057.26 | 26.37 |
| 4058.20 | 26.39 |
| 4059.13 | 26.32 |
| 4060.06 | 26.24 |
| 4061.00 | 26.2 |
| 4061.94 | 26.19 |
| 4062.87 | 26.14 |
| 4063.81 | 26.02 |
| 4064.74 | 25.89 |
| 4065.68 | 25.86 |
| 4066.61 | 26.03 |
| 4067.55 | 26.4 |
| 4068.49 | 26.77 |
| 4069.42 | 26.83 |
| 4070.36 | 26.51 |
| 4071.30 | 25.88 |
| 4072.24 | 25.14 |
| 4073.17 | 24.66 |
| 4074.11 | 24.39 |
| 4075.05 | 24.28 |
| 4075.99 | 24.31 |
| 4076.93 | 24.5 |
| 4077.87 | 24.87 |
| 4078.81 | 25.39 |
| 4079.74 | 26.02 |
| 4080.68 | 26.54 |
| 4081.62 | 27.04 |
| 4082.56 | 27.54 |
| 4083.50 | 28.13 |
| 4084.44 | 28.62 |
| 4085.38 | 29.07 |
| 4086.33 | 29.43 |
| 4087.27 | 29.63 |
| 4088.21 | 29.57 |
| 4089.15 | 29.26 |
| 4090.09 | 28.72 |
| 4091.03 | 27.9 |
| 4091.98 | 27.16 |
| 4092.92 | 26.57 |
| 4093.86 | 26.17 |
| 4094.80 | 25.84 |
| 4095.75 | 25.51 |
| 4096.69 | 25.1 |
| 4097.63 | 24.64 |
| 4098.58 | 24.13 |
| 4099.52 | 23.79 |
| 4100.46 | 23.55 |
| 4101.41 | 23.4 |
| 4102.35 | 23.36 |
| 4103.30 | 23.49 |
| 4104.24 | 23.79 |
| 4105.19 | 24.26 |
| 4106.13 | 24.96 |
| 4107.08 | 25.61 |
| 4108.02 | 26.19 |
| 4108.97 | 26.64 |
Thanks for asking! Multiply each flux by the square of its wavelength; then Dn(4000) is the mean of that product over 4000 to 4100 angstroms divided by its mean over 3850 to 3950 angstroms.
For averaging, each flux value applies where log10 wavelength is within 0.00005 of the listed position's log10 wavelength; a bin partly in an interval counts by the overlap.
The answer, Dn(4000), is 1.96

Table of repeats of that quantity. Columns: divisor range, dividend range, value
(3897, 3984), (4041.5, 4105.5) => 1.83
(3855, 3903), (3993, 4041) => 1.93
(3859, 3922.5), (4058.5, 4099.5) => 1.85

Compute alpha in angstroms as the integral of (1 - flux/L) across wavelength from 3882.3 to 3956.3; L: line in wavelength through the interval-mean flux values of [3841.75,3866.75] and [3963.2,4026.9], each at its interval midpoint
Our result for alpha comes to 8.1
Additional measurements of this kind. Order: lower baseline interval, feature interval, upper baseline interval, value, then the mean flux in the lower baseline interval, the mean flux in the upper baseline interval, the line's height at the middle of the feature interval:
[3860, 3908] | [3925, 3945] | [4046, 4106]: 8.3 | 15.1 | 26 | 18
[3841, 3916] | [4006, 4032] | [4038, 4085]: -3.2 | 15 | 26.1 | 23.5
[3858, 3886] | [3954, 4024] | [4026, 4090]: 3.0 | 13.8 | 26.5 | 21.7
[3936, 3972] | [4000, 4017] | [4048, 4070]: -4.8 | 14.2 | 26.2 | 20.4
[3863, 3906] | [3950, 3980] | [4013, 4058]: 8.9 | 15.1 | 26.5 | 21.2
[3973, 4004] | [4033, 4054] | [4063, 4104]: -1.6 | 22.6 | 26.1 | 24.6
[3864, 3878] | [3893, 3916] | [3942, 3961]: -3.2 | 14.2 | 17.7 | 15.7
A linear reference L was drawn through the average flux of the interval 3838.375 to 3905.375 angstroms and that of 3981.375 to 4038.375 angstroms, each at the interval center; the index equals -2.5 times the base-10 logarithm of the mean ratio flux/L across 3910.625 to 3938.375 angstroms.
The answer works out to 0.34 mag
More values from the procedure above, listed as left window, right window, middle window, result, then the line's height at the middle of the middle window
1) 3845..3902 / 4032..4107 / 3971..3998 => 0.008 mag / 21.1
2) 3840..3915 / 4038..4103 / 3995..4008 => -0.157 mag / 22.1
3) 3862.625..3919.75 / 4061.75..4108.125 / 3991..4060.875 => -0.147 mag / 22.9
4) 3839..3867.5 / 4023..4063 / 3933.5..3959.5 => 0.290 mag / 19.7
